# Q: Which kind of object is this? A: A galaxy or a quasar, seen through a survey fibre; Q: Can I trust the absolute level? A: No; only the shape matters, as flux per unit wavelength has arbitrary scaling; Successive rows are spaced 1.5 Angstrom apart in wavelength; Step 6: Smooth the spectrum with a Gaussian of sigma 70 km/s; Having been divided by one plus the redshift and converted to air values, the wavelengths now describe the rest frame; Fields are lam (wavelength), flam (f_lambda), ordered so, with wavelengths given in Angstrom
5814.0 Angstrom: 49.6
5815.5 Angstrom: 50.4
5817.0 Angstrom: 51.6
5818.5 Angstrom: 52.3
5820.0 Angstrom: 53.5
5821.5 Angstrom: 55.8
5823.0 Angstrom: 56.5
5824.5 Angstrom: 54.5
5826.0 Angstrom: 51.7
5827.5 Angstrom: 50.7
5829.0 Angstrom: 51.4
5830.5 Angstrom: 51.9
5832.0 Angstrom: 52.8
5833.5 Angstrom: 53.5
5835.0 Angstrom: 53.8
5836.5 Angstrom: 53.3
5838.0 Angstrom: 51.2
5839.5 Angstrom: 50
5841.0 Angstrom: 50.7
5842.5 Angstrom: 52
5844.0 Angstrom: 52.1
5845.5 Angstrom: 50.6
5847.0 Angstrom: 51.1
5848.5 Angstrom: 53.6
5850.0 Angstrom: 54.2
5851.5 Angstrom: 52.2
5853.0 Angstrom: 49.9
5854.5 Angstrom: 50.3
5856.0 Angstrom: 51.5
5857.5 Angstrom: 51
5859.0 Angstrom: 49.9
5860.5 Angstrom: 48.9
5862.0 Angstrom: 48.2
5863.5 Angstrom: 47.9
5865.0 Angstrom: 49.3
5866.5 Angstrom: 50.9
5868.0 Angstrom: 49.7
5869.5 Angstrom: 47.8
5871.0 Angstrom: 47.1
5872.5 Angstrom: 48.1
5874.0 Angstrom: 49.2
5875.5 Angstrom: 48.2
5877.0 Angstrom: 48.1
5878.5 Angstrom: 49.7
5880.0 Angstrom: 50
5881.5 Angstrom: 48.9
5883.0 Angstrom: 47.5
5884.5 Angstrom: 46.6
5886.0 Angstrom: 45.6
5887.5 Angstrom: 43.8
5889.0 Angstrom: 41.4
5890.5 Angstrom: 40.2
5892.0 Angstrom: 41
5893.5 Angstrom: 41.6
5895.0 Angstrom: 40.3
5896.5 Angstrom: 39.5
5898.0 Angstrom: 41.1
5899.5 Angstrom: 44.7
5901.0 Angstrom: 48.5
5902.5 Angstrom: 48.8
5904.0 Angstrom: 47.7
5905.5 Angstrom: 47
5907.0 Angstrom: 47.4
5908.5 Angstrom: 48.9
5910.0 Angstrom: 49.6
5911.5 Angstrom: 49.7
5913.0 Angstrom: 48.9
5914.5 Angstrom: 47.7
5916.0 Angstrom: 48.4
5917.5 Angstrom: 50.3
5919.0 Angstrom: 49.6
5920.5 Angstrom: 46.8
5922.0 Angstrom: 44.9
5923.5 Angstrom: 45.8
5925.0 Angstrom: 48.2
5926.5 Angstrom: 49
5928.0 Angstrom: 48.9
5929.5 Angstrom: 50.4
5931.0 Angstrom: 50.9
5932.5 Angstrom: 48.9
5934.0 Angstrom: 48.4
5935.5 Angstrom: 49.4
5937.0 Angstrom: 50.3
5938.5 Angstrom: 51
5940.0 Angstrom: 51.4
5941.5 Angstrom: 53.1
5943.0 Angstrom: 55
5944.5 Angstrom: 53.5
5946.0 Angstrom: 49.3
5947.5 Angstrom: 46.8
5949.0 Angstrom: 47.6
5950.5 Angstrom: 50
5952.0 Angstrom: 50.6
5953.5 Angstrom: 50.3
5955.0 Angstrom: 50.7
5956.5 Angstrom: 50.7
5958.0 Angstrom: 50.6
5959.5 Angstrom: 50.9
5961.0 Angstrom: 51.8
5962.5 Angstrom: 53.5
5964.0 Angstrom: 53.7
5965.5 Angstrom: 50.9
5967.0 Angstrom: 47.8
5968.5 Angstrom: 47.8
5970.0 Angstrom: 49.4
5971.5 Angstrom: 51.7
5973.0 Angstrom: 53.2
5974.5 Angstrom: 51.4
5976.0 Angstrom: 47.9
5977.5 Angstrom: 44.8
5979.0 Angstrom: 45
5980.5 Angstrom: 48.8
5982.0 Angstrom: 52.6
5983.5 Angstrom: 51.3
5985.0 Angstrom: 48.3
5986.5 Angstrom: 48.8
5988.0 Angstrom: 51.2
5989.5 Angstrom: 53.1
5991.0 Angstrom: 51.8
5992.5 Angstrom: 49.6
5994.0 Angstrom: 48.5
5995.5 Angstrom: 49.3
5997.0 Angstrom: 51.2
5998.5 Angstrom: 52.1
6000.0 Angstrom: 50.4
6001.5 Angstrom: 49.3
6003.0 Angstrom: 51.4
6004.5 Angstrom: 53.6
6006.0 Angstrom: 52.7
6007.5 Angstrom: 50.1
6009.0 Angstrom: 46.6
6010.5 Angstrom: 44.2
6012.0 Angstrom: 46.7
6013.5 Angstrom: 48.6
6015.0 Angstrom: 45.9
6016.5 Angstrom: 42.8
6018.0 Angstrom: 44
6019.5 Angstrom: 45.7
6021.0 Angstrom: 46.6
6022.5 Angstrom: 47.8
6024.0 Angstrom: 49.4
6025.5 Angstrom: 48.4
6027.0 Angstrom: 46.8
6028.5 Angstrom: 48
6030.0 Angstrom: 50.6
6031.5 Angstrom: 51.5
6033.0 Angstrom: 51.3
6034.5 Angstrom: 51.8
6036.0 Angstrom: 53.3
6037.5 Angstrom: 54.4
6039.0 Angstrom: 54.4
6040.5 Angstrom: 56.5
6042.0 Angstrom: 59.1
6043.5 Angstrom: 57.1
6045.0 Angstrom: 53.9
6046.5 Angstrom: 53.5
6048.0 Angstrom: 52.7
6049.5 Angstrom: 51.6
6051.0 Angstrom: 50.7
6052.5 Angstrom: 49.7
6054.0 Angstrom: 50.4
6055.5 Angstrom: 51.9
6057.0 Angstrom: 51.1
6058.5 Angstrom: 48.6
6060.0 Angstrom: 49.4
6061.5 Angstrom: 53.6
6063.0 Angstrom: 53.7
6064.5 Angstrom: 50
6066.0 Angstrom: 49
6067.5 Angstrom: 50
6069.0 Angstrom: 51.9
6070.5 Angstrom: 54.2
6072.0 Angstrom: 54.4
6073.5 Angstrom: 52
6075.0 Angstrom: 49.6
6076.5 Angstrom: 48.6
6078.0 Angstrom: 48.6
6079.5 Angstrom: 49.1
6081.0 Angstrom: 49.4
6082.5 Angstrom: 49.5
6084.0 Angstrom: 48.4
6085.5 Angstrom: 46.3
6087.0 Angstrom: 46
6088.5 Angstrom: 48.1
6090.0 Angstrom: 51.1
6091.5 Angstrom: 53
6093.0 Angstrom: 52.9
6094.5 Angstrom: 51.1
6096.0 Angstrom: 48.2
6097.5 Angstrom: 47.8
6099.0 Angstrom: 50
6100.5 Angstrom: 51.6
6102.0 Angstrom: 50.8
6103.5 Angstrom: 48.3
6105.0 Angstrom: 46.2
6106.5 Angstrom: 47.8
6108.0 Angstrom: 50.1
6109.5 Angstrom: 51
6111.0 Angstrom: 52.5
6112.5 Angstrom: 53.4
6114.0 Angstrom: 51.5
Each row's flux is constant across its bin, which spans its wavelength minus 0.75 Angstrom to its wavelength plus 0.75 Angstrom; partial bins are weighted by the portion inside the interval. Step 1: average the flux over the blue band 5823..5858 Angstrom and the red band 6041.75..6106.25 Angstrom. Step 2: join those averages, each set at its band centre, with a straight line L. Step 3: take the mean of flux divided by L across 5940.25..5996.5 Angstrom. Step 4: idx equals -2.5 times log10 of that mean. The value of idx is 0.02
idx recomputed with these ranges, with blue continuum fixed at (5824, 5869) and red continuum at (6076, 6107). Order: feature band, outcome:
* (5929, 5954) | 0.001 mag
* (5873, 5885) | 0.053 mag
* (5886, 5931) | 0.100 mag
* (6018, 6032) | 0.038 mag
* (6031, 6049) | -0.094 mag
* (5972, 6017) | 0.013 mag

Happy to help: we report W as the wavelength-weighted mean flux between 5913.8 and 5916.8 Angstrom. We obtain 48.1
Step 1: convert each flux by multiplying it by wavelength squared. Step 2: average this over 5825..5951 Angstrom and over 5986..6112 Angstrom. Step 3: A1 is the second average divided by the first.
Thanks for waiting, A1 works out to 1.09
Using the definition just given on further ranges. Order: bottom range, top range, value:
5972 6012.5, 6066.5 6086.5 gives 1.03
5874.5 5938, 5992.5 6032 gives 1.07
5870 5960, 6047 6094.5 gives 1.11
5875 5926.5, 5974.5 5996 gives 1.10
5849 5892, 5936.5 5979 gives 1.08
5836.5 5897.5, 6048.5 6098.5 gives 1.12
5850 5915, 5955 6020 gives 1.08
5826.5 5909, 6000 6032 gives 1.04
